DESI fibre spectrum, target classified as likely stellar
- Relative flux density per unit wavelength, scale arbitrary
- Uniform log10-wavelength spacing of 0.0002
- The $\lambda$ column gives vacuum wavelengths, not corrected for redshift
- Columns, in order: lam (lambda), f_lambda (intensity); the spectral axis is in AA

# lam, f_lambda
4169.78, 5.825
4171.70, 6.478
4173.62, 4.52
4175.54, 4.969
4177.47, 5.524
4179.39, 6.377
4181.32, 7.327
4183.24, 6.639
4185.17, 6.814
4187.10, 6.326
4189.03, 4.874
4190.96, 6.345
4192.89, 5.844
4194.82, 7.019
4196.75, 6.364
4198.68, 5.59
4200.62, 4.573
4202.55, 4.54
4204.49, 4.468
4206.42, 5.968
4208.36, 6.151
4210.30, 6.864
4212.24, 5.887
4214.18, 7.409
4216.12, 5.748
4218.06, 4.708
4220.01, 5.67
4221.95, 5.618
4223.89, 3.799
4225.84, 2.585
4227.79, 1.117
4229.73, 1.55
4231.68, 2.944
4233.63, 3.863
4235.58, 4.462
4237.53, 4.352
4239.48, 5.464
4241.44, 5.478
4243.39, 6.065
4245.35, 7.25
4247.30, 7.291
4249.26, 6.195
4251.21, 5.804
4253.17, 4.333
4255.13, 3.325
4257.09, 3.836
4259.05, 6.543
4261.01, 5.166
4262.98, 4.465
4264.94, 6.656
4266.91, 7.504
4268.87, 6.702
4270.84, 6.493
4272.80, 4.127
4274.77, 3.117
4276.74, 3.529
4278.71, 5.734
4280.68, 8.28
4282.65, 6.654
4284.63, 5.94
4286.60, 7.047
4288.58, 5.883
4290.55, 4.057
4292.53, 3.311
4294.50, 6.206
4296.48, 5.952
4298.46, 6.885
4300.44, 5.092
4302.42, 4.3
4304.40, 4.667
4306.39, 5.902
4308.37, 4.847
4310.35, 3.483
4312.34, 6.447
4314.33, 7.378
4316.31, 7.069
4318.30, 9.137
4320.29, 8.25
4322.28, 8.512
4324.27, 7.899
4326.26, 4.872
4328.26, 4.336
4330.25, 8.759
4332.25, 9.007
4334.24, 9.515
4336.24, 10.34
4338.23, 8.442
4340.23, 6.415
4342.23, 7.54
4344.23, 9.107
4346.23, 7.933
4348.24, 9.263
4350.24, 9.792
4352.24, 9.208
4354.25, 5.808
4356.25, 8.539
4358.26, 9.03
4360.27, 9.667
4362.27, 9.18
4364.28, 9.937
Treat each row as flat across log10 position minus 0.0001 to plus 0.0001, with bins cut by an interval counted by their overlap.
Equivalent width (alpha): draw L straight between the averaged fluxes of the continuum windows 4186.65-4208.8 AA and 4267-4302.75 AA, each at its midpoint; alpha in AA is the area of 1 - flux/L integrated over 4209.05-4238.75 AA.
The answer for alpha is 6.2 AA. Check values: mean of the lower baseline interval 5.65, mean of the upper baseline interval 5.59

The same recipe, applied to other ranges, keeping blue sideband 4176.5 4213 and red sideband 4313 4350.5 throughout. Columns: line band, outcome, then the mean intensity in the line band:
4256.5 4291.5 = 7.28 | 5.67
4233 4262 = 6.23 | 5.31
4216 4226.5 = 2.80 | 4.66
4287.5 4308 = 6.27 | 5.22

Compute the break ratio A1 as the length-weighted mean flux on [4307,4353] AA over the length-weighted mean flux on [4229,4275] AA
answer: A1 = 1.49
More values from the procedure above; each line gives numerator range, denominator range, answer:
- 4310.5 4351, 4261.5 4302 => 1.40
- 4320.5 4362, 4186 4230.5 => 1.58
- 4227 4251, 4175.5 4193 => 0.77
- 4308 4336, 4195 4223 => 1.27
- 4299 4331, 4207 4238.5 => 1.38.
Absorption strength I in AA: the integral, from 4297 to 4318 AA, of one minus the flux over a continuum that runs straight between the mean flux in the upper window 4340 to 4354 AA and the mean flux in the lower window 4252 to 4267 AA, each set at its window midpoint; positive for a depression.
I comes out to 3.7 AA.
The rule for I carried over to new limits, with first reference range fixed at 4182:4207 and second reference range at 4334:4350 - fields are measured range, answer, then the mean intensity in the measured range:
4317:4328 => 1.0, 7.48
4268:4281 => 3.6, 5.27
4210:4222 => 0.5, 5.96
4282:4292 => 2.3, 5.77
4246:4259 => 3.0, 5.29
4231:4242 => 3.6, 4.43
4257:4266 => 2.0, 5.5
